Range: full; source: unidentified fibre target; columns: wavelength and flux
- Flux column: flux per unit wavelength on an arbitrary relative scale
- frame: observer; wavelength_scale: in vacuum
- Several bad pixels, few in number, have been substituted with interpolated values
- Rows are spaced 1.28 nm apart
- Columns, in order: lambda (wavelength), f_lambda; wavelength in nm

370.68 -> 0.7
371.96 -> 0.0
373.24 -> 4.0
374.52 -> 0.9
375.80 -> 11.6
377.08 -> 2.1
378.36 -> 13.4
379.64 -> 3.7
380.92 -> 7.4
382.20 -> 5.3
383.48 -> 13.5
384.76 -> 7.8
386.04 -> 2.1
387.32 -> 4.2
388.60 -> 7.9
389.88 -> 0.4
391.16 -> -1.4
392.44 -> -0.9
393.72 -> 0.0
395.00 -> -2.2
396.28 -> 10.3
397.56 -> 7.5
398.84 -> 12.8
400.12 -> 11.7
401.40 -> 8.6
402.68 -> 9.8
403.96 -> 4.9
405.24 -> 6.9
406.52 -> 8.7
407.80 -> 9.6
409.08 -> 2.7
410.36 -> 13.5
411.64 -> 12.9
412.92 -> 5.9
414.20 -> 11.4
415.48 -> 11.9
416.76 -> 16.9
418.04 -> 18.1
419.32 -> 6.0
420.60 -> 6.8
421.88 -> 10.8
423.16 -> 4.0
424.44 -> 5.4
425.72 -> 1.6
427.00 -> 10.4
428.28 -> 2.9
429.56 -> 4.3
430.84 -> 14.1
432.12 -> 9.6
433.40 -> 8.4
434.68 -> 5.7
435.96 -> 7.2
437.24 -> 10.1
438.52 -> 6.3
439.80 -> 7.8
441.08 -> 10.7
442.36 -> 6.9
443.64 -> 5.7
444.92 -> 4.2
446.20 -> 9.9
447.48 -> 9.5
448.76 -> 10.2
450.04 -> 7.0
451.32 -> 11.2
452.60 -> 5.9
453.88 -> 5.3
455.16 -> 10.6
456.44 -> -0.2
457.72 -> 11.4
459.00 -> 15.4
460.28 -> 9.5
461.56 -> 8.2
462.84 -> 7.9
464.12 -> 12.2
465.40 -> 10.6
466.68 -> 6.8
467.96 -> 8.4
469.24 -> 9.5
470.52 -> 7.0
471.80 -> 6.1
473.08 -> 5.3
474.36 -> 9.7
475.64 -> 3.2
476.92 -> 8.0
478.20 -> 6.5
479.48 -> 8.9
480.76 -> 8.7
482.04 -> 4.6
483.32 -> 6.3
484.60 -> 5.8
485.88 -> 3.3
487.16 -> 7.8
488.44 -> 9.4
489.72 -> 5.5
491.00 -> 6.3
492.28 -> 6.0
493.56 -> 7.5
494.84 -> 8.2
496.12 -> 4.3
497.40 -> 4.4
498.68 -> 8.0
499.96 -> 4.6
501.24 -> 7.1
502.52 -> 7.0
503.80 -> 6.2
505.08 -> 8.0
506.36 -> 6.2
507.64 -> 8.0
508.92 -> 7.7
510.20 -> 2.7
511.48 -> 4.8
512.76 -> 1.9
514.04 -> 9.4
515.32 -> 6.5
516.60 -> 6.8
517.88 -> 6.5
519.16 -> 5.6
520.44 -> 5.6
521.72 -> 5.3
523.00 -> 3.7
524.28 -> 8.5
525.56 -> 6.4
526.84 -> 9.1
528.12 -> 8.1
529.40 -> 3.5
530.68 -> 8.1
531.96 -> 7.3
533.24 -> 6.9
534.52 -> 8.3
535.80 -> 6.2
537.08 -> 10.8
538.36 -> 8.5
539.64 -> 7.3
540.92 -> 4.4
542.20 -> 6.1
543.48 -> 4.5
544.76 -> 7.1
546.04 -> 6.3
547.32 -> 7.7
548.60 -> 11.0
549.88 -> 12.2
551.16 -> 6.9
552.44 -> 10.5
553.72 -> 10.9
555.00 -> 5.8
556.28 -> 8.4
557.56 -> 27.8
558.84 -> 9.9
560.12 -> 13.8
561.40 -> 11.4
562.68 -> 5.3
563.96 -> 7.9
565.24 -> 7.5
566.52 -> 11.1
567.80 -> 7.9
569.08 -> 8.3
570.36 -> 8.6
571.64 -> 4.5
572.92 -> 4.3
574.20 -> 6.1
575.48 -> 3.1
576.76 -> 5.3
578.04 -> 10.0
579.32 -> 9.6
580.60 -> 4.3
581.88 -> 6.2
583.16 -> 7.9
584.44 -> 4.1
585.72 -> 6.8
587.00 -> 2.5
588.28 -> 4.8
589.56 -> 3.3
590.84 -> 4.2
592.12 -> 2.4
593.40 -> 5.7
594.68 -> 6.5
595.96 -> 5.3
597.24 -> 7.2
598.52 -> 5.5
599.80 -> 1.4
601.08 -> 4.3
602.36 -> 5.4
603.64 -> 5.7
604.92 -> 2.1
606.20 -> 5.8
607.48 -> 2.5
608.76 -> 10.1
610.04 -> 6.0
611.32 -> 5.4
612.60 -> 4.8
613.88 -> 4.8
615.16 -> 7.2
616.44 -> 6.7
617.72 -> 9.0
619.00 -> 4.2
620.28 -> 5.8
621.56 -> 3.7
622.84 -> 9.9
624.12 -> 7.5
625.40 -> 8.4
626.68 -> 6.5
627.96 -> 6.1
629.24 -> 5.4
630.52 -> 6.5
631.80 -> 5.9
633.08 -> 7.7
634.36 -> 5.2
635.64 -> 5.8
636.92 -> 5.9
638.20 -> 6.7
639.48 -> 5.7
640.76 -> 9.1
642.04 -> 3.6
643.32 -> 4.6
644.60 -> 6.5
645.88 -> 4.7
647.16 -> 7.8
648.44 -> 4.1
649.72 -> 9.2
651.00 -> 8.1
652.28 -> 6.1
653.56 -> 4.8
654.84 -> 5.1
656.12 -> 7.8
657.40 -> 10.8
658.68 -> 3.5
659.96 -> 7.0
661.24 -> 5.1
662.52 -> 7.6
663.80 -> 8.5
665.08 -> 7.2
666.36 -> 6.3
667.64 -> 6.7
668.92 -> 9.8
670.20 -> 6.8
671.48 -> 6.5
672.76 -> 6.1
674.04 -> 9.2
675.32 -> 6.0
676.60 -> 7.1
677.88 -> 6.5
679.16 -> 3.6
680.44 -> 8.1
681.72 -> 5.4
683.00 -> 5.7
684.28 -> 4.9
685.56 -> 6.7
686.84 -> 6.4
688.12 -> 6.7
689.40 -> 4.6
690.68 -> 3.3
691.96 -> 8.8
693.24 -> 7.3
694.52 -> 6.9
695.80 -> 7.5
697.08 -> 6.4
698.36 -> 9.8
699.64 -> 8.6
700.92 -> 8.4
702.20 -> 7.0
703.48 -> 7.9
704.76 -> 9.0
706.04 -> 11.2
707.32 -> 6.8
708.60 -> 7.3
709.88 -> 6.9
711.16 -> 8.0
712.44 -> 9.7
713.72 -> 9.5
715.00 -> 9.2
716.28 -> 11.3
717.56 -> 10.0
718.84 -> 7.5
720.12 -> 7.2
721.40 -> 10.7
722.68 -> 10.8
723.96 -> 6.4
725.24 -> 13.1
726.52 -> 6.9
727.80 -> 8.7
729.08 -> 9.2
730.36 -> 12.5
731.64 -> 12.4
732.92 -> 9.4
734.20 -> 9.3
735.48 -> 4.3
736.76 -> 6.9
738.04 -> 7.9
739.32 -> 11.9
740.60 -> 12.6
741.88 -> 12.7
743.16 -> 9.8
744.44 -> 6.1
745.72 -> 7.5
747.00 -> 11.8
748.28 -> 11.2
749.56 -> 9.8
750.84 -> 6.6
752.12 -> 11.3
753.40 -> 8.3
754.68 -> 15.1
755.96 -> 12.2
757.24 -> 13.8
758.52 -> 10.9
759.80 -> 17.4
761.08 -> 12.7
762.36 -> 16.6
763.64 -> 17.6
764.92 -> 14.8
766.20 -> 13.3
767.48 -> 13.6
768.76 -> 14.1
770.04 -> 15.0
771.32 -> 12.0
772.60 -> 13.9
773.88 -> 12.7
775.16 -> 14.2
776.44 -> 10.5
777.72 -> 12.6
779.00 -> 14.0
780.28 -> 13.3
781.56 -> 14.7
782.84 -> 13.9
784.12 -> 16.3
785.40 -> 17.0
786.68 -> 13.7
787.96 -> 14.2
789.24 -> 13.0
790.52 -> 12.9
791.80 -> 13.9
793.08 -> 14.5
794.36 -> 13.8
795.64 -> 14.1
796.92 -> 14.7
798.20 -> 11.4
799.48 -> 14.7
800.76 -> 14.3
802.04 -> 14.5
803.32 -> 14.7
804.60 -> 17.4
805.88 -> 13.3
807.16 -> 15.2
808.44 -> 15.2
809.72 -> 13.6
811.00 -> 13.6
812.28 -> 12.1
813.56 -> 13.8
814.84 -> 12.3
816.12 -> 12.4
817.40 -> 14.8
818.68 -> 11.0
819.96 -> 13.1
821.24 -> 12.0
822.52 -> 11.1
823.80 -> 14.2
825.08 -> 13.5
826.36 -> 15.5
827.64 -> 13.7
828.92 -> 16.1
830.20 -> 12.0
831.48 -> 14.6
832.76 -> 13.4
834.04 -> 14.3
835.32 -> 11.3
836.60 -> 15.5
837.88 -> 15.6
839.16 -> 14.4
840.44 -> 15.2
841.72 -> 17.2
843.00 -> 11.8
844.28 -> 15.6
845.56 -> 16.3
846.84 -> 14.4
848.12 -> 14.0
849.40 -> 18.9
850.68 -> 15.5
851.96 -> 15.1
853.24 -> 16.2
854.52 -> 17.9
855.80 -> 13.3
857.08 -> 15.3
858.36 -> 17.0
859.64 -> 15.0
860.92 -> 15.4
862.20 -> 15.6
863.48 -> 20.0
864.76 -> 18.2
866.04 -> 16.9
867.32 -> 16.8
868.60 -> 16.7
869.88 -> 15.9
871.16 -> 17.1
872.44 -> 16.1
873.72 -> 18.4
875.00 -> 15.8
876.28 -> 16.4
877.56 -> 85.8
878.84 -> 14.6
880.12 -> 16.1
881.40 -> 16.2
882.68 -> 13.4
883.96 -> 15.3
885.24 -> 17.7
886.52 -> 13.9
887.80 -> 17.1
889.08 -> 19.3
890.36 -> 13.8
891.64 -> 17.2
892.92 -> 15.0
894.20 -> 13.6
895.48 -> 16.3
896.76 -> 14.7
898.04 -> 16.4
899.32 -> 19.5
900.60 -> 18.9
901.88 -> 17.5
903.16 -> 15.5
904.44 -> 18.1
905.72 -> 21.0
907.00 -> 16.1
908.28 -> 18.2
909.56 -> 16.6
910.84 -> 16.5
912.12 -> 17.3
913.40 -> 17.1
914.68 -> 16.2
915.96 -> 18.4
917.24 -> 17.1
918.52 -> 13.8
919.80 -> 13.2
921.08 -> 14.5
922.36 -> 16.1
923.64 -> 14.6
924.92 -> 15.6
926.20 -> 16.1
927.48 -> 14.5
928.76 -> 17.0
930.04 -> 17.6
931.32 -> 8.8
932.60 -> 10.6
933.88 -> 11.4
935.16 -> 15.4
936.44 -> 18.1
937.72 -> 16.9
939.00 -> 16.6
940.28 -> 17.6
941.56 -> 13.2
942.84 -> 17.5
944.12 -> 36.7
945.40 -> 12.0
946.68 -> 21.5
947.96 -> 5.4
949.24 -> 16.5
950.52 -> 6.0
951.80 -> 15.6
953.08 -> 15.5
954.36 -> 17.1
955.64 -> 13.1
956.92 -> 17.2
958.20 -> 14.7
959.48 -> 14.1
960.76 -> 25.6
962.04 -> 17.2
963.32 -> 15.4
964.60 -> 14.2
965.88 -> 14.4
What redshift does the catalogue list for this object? 0.893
